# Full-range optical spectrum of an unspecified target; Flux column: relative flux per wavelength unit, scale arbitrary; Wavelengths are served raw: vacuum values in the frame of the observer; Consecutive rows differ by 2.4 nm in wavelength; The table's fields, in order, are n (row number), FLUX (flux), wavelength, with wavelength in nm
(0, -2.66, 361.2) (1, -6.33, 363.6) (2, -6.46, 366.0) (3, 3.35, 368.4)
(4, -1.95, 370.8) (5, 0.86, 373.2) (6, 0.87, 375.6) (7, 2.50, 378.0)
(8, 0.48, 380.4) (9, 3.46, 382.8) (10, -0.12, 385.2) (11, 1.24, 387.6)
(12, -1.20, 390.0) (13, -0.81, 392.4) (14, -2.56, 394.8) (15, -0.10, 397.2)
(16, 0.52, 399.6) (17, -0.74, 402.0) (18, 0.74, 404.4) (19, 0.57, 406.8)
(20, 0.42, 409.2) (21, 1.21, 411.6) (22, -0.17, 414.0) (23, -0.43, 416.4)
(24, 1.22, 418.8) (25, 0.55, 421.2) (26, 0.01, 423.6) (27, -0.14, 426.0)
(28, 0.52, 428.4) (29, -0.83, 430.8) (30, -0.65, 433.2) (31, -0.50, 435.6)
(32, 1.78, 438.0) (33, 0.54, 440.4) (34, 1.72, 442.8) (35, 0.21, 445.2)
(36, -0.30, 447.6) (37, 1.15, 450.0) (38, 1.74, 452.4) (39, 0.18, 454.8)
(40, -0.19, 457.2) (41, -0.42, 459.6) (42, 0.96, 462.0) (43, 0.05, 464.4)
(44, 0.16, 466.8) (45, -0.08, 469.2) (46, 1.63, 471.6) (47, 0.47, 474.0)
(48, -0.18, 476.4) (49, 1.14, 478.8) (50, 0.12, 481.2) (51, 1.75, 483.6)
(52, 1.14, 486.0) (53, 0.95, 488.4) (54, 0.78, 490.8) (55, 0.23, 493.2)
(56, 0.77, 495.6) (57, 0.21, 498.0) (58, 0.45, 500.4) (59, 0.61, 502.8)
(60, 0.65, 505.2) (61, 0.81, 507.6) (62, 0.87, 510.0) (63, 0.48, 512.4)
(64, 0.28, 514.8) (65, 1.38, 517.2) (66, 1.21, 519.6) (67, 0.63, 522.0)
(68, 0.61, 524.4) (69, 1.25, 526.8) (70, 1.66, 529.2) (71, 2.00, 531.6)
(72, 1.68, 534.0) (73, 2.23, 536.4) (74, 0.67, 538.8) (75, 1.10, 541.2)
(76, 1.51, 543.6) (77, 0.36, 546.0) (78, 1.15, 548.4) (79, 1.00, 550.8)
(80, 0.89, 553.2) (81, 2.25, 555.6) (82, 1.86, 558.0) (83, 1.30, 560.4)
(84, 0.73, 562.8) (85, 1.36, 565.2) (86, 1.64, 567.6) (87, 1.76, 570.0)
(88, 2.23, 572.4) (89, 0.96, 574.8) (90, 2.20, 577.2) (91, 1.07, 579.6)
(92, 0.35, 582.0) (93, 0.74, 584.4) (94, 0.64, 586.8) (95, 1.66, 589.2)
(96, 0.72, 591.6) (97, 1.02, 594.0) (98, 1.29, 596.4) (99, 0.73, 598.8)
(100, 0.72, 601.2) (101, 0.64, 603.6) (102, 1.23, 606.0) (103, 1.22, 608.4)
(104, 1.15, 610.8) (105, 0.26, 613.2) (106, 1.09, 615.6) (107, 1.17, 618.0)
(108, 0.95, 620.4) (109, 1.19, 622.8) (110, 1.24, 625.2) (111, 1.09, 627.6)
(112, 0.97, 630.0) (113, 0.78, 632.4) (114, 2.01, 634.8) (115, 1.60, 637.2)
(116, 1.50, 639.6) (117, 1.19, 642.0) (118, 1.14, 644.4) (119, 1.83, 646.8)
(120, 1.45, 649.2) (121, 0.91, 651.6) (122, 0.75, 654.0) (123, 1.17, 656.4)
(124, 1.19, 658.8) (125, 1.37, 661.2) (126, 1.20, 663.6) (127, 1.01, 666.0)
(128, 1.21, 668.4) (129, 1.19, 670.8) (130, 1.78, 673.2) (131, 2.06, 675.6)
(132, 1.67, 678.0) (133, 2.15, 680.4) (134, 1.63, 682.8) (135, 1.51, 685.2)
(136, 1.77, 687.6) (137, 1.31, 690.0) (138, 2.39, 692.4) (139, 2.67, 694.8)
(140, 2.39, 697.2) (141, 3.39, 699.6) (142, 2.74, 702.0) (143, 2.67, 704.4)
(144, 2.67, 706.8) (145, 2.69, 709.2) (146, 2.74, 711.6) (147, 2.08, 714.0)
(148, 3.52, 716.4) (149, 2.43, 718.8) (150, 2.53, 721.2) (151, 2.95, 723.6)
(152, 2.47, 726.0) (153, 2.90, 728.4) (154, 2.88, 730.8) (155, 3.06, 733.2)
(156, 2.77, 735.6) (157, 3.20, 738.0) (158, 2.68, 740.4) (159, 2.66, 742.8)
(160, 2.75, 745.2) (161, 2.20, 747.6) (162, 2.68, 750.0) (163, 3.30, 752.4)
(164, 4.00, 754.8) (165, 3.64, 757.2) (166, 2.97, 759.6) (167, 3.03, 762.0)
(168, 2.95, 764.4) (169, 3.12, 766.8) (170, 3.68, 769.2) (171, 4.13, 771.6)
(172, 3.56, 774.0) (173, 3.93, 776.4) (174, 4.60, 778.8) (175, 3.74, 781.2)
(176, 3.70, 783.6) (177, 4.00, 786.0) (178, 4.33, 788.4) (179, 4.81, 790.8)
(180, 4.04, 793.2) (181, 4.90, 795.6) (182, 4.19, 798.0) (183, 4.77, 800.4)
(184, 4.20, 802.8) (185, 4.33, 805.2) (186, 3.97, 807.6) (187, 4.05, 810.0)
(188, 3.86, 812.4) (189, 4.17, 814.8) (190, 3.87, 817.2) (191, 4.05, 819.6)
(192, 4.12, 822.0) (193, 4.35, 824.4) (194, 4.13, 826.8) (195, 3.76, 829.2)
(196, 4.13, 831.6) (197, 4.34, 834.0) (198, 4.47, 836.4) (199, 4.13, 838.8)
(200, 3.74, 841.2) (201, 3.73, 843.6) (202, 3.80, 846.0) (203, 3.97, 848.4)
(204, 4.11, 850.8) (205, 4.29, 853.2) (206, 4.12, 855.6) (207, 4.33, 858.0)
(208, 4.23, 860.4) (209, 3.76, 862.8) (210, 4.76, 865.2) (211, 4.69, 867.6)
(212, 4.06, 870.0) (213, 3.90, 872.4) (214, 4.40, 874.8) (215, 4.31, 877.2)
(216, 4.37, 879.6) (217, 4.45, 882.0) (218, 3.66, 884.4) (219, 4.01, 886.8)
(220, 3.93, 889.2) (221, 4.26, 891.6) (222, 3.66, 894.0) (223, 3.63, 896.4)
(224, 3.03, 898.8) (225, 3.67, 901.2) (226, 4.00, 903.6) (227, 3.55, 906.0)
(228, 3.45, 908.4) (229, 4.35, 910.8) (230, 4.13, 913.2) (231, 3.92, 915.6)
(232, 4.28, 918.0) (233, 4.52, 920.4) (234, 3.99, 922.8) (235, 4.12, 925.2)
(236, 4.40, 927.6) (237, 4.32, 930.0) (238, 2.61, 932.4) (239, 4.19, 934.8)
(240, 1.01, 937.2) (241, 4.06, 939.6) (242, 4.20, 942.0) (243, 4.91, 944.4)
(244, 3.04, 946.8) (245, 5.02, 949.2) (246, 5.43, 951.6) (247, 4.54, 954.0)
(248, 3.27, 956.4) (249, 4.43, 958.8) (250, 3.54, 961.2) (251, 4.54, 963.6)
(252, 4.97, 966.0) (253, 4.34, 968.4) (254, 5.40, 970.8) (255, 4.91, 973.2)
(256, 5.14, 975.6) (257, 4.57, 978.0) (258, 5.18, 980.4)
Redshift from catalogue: 0.74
